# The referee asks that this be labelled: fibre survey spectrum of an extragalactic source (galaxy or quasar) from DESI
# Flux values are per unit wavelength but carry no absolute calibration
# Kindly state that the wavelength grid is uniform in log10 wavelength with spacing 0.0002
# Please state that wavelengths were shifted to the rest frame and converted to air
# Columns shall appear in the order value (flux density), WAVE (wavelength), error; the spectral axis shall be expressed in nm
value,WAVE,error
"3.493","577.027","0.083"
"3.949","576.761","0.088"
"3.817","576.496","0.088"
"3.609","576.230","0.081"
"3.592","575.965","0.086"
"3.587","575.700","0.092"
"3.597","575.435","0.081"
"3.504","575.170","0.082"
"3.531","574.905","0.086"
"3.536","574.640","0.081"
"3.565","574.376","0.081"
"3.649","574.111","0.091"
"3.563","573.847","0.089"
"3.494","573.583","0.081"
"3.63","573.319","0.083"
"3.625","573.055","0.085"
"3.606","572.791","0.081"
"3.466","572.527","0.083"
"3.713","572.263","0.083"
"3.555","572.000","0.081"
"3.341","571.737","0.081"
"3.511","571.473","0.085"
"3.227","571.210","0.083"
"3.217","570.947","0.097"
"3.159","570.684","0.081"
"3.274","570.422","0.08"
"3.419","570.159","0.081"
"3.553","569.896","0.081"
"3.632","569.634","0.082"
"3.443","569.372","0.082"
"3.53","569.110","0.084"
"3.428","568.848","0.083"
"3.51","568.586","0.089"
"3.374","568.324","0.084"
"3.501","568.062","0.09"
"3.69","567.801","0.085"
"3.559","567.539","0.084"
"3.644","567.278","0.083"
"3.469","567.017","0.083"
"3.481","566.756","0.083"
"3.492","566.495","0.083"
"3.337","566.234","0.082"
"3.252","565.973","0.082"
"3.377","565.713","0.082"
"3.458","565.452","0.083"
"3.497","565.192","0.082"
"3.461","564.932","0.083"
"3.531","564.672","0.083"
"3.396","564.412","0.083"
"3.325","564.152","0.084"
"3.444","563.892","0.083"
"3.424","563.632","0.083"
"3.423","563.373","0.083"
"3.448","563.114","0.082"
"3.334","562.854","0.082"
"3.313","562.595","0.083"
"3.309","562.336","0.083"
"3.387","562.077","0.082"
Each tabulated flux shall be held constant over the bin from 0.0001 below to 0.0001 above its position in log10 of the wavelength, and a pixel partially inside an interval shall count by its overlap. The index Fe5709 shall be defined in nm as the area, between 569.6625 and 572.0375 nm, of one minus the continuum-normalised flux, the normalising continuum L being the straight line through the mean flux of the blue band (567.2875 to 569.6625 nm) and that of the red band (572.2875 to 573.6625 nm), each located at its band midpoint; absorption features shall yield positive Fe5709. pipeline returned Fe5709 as 0.12 nm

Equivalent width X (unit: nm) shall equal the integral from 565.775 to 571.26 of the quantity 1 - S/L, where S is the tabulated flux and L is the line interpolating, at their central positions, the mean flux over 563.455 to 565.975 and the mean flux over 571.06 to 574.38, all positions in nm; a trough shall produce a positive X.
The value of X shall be 0.056 nm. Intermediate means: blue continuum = 3.43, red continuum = 3.53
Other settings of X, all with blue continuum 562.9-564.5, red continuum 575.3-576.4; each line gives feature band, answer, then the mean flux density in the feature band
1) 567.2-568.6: -0.03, 3.54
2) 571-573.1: 0.03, 3.49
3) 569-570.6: 0.02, 3.47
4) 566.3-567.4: -0.02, 3.51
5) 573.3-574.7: 0.00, 3.57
